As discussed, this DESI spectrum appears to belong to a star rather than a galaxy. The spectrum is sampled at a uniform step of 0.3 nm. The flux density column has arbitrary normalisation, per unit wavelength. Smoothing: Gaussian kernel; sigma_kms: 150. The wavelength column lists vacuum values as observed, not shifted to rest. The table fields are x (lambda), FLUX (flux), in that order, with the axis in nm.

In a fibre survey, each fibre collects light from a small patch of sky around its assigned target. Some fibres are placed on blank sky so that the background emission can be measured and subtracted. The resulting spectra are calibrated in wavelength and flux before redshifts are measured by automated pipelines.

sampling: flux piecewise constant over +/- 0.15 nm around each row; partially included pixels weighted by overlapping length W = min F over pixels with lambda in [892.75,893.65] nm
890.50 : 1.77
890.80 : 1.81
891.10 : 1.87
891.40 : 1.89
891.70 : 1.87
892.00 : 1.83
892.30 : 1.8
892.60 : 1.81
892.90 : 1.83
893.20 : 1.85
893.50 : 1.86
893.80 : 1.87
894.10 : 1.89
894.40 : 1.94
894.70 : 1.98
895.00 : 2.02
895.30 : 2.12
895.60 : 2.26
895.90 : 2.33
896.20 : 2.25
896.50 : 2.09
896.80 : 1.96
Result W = 1.83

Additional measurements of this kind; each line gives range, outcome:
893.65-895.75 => 1.87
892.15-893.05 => 1.8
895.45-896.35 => 2.25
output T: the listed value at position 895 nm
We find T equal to 2.02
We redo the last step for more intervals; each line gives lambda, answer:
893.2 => 1.85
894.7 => 1.98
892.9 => 1.83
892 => 1.83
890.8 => 1.81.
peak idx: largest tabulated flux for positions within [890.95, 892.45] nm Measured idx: 1.89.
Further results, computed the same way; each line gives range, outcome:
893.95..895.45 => 2.12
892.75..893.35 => 1.85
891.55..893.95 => 1.87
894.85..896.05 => 2.33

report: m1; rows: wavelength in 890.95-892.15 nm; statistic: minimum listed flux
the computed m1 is 1.83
